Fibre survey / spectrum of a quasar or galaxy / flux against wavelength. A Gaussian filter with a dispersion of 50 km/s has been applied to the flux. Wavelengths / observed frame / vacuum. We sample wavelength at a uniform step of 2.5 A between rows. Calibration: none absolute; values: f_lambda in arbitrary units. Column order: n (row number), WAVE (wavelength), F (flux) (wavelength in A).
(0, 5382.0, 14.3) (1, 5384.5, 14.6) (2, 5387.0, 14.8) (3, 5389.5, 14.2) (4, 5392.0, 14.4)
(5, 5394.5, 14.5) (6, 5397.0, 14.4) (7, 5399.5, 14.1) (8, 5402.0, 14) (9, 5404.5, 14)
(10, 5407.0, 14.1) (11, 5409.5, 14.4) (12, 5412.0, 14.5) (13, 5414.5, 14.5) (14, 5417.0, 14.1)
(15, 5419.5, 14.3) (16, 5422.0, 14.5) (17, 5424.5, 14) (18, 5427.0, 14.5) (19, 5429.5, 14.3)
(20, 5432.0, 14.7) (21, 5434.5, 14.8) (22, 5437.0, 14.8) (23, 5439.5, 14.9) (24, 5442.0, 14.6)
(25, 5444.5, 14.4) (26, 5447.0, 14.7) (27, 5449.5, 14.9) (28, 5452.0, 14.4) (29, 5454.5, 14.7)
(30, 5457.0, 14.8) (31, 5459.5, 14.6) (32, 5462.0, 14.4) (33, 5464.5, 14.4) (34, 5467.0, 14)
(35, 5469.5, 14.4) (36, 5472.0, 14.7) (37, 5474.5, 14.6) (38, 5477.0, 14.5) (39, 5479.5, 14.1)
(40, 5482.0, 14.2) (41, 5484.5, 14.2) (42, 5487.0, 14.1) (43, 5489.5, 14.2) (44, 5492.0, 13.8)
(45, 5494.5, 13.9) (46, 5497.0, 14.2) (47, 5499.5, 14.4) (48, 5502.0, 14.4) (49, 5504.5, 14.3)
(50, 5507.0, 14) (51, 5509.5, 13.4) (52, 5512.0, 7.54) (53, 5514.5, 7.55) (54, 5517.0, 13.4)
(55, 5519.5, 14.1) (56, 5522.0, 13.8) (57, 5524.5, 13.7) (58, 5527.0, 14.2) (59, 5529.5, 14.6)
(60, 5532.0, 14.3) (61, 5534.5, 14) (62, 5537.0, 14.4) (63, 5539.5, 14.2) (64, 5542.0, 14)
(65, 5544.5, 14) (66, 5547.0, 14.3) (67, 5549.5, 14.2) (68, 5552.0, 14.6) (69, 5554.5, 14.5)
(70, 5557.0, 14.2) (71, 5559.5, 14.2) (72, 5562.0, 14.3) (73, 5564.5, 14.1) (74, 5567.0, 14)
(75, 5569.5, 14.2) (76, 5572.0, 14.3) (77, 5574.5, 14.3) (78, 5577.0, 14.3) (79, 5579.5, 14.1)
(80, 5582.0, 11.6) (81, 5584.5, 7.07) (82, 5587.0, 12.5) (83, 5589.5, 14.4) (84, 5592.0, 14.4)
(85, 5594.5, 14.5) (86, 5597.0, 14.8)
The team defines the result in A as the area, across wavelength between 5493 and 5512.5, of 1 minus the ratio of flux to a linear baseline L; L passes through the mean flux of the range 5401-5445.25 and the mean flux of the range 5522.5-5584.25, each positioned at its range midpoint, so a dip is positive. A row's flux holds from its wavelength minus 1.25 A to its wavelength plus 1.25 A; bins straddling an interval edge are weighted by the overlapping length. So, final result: 0.9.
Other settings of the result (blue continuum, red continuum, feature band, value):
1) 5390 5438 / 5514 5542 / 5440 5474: -1.1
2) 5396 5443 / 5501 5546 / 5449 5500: -1.9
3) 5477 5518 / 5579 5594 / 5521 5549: -2.7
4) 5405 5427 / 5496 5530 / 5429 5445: -0.7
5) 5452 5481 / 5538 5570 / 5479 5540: 3.4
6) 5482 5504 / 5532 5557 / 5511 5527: 2.5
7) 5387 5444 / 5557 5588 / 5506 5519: 2.3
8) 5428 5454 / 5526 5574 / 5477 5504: 0.6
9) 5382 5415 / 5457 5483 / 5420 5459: -0.6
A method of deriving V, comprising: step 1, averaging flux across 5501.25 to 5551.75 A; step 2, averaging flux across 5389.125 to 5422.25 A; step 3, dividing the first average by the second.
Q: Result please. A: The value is 0.9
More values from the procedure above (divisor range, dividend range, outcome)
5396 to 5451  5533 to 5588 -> 0.95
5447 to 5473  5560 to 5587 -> 0.91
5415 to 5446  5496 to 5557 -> 0.94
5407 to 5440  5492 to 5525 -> 0.90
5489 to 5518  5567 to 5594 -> 1.02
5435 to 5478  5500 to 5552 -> 0.92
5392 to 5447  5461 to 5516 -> 0.94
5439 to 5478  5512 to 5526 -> 0.83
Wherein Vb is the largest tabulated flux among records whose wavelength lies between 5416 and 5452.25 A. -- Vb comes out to 14.9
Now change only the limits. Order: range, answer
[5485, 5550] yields 14.6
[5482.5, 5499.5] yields 14.4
